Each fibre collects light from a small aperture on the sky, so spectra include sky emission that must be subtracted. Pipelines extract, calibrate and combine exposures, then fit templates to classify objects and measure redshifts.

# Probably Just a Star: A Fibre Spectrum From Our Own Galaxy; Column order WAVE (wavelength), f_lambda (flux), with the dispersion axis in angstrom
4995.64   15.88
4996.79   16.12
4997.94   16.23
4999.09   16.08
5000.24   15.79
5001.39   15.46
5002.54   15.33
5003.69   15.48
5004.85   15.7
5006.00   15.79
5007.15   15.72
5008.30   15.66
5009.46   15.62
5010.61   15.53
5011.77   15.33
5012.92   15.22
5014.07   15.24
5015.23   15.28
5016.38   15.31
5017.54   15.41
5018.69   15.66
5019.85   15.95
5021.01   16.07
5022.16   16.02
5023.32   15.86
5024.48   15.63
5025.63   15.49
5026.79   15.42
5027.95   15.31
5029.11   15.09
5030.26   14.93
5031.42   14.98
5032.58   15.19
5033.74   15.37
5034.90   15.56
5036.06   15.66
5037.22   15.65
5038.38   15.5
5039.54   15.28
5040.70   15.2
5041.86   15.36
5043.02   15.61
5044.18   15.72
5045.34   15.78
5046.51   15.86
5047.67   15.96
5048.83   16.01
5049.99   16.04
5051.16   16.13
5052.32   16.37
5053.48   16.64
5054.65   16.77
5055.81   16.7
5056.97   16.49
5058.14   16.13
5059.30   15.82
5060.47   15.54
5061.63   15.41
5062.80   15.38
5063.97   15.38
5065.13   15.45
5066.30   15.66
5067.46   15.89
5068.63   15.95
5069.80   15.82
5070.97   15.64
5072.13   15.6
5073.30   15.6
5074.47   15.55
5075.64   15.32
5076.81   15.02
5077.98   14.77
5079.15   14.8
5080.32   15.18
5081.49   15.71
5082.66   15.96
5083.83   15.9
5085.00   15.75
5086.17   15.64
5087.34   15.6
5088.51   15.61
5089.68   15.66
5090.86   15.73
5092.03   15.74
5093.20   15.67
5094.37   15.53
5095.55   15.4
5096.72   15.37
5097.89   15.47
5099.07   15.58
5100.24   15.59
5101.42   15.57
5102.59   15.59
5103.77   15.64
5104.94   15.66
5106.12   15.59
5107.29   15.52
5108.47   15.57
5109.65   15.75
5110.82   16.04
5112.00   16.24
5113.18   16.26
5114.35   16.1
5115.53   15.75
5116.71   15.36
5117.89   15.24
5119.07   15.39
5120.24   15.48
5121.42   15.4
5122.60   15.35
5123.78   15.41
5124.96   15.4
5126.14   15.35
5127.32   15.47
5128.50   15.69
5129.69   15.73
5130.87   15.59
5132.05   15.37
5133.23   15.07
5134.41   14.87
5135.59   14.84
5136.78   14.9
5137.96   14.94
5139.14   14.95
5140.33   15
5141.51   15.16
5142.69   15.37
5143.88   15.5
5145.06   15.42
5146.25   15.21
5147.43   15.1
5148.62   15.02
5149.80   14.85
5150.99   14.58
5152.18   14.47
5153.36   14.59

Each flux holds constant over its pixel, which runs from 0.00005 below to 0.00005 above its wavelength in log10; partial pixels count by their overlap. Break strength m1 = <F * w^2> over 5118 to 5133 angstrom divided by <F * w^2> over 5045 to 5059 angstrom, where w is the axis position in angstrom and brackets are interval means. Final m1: 0.98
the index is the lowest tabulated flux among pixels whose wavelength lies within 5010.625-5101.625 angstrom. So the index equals 14.77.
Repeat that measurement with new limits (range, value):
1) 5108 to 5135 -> 14.87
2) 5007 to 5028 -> 15.22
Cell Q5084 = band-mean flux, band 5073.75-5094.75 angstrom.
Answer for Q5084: 15.5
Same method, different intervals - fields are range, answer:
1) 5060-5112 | 15.6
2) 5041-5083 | 15.7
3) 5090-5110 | 15.6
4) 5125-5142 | 15.2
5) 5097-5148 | 15.5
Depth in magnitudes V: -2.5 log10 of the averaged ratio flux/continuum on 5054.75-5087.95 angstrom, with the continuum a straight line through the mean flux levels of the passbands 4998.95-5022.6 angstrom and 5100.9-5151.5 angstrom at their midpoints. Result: -0.011 mag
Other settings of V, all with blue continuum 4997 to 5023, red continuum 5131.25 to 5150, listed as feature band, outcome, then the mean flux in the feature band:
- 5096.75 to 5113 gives -0.03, 15.7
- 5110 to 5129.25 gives -0.03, 15.6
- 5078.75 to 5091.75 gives -0.02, 15.6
